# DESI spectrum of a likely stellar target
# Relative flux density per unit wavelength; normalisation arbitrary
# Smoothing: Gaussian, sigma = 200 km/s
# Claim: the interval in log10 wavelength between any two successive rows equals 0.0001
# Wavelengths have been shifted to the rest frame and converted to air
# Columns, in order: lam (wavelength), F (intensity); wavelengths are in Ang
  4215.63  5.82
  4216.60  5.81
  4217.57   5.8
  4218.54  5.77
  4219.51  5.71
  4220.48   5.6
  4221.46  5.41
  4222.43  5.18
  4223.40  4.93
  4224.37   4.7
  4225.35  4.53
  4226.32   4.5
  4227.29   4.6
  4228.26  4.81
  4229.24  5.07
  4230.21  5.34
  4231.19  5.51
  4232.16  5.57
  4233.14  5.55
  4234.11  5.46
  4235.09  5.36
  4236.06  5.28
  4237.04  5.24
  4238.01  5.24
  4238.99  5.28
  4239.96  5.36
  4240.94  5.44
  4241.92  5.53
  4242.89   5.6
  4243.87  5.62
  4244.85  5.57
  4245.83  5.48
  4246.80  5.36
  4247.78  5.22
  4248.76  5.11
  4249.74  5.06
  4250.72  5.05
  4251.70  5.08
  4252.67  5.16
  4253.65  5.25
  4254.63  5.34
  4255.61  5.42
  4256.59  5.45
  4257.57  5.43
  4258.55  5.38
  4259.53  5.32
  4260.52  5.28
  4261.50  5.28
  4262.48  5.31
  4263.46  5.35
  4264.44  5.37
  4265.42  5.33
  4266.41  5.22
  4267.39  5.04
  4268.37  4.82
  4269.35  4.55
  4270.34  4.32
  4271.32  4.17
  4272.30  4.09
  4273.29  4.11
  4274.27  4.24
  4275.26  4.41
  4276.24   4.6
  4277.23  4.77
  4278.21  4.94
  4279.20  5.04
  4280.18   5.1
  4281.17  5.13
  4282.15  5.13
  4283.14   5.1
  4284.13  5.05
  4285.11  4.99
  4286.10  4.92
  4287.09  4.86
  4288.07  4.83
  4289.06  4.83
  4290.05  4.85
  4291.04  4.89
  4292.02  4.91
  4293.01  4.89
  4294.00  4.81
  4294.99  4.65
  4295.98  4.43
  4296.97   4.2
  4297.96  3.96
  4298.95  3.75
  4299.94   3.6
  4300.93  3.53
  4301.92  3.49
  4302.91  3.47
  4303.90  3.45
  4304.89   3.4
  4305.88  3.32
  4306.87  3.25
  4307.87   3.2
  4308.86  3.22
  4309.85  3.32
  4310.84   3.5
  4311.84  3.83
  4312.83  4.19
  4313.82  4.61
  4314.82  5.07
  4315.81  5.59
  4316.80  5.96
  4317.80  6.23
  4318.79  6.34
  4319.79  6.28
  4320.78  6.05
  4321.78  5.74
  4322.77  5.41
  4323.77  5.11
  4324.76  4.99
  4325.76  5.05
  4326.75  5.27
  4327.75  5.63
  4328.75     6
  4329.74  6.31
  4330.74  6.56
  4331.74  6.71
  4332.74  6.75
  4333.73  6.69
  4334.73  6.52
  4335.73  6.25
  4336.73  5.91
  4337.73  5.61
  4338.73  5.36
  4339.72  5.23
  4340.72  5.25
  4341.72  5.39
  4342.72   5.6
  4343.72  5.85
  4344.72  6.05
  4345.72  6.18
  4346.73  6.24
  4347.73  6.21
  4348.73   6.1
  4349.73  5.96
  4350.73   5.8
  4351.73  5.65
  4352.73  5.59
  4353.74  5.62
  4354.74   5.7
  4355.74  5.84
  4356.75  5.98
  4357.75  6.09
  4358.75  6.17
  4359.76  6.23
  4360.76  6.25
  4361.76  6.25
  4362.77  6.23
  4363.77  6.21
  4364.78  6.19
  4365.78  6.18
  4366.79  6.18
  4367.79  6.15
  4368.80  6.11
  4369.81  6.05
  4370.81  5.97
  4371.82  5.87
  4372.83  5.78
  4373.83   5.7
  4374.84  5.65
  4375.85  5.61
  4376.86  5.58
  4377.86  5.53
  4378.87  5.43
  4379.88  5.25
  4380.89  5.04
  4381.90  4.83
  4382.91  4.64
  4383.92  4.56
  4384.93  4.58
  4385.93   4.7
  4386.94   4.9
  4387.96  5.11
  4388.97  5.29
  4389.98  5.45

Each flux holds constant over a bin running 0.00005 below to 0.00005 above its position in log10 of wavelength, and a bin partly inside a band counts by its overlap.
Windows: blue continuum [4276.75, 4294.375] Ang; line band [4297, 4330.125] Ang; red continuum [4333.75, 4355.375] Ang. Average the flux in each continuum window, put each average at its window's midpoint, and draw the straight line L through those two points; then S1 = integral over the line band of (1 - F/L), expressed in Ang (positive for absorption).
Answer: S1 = 4.9 Ang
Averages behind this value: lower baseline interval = 4.95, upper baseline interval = 5.83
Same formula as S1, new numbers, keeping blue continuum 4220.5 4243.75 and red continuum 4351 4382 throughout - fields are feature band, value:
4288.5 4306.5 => 4.52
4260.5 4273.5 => 1.20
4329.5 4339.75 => -0.93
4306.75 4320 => 2.32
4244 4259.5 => 0.01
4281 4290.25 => 0.84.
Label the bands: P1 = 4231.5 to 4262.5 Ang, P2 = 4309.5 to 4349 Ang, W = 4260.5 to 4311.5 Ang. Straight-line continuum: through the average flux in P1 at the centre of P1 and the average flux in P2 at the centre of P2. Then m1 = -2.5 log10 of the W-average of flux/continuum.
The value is 0.22 mag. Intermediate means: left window 5.35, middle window 4.46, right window 5.63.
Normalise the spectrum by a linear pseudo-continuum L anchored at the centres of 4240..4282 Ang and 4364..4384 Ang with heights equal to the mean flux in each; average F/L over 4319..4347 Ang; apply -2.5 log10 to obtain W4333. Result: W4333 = -0.08 mag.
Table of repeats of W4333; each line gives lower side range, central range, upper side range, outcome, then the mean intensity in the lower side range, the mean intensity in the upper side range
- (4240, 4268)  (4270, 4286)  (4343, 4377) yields 0.16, 5.32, 5.98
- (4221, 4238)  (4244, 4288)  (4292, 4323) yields -0.05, 5.13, 4.41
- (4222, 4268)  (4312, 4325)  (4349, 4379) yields 0.04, 5.25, 5.93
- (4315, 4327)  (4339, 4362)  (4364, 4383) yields -0.04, 5.66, 5.7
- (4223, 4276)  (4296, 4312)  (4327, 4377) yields 0.49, 5.11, 5.98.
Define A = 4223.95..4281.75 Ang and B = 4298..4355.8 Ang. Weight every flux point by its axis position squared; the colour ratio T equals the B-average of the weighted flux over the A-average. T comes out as 1.06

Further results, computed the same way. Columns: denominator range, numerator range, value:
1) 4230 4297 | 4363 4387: 1.15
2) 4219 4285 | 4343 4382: 1.21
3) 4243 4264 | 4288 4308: 0.78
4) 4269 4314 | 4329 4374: 1.44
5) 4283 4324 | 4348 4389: 1.29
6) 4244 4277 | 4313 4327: 1.13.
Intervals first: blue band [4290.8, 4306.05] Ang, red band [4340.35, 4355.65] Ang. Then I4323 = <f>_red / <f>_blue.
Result 1.44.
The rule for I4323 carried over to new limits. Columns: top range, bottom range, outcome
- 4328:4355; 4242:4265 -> 1.12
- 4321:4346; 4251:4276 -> 1.17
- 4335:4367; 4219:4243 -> 1.13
